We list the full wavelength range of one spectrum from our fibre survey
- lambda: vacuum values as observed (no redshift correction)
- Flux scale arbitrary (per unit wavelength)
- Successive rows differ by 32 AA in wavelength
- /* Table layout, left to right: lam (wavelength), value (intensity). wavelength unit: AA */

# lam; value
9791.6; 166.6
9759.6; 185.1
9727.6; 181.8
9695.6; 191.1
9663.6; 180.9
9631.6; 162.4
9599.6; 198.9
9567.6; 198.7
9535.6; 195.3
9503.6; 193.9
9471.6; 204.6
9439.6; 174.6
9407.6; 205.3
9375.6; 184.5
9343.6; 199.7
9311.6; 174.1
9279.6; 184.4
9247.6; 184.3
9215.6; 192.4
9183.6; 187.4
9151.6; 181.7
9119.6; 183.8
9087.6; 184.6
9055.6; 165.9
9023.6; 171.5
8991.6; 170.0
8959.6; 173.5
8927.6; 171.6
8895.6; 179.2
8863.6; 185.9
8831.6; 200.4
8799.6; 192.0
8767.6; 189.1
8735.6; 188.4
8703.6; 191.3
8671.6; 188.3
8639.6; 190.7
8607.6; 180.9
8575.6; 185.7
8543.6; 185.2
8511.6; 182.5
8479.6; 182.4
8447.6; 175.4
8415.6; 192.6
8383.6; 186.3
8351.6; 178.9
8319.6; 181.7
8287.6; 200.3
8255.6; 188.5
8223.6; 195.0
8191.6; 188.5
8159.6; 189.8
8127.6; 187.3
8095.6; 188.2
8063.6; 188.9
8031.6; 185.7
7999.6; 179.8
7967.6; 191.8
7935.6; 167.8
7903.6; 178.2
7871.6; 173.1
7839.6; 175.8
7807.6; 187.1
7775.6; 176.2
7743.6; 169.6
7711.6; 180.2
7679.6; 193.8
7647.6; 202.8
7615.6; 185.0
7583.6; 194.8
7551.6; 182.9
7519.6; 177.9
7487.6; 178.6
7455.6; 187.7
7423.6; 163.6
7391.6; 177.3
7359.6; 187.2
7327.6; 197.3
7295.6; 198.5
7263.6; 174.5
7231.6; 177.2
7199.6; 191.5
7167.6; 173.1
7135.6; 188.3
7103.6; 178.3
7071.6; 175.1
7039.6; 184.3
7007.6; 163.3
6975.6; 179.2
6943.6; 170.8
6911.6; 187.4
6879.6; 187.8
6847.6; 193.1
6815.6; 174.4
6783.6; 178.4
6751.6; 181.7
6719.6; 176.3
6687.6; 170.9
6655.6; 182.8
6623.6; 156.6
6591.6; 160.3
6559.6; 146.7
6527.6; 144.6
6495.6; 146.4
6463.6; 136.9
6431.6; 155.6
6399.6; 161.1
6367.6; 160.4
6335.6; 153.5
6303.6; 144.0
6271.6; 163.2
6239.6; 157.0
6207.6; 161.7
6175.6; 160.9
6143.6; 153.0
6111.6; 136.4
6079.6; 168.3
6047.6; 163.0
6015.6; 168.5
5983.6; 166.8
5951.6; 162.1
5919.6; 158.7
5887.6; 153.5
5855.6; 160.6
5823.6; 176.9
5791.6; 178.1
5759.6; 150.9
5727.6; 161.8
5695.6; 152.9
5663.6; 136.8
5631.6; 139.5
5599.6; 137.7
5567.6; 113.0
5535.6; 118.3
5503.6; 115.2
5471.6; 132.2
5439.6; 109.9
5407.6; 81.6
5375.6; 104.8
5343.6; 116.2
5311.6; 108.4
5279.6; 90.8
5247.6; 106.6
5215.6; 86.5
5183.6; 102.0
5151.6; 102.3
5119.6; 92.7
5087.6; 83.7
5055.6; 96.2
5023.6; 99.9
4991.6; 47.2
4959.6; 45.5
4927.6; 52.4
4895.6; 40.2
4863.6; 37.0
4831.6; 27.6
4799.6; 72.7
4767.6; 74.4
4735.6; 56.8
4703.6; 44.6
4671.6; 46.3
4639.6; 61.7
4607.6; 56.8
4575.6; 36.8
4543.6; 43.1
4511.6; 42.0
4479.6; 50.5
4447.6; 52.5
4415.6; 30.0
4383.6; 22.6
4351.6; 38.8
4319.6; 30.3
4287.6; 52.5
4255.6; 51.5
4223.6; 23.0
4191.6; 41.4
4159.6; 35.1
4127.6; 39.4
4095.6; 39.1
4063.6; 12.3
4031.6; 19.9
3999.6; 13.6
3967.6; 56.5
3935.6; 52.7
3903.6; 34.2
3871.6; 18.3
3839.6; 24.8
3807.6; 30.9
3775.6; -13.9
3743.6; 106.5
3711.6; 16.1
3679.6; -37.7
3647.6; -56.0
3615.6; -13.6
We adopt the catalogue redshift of 0.257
